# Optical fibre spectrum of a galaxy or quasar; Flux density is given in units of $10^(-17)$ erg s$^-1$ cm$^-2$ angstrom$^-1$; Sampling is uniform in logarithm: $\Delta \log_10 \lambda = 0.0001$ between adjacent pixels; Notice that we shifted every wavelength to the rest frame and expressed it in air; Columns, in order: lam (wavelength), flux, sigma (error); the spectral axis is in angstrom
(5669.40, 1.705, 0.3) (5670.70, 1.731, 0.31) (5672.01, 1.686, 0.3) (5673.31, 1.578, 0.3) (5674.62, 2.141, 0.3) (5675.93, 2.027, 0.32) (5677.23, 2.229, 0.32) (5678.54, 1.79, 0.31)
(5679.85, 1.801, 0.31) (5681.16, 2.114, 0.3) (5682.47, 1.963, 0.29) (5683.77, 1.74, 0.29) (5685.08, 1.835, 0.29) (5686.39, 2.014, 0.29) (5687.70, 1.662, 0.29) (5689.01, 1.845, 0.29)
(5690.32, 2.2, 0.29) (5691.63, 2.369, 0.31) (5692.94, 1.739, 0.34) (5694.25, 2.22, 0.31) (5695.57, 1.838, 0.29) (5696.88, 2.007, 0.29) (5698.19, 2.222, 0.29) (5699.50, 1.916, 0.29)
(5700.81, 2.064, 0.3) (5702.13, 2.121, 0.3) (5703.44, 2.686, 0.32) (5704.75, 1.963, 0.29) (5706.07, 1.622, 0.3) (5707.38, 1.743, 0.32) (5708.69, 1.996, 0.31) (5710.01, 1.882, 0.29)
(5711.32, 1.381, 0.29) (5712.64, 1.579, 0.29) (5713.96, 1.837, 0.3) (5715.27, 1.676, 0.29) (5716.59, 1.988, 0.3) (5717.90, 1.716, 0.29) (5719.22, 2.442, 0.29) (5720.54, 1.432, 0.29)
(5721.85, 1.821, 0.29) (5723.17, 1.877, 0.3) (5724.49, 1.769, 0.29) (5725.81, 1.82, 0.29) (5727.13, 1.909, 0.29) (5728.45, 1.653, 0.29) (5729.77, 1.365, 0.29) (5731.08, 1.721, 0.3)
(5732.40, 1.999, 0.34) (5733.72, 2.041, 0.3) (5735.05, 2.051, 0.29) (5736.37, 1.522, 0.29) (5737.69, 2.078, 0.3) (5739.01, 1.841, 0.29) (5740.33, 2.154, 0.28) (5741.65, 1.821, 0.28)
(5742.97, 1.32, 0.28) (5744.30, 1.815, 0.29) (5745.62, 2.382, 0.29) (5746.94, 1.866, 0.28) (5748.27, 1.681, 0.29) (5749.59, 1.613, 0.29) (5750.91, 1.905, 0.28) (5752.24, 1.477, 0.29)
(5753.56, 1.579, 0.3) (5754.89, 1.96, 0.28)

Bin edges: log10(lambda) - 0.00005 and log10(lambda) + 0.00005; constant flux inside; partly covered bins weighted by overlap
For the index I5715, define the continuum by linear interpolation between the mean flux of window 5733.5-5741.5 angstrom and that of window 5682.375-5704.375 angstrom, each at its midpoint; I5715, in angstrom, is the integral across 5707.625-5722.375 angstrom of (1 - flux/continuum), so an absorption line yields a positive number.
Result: 1.4 angstrom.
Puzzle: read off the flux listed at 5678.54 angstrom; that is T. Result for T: 1.79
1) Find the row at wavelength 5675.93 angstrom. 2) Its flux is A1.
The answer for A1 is 2.027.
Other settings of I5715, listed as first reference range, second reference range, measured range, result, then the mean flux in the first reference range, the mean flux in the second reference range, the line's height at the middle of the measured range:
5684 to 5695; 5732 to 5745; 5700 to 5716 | 0.4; 1.97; 1.86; 1.93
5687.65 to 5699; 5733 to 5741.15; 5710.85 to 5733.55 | 2.3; 2.03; 1.94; 1.97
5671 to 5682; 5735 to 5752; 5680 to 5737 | -0.5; 1.91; 1.83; 1.88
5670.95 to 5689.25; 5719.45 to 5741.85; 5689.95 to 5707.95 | -1.8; 1.88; 1.83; 1.86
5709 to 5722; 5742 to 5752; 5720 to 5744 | -0.1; 1.78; 1.78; 1.78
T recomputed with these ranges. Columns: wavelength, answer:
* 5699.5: 1.916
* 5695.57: 1.838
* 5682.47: 1.963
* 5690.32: 2.2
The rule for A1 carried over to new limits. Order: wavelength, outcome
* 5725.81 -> 1.82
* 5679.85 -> 1.801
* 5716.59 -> 1.988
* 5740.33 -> 2.154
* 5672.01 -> 1.686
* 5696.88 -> 2.007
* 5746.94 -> 1.866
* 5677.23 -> 2.229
